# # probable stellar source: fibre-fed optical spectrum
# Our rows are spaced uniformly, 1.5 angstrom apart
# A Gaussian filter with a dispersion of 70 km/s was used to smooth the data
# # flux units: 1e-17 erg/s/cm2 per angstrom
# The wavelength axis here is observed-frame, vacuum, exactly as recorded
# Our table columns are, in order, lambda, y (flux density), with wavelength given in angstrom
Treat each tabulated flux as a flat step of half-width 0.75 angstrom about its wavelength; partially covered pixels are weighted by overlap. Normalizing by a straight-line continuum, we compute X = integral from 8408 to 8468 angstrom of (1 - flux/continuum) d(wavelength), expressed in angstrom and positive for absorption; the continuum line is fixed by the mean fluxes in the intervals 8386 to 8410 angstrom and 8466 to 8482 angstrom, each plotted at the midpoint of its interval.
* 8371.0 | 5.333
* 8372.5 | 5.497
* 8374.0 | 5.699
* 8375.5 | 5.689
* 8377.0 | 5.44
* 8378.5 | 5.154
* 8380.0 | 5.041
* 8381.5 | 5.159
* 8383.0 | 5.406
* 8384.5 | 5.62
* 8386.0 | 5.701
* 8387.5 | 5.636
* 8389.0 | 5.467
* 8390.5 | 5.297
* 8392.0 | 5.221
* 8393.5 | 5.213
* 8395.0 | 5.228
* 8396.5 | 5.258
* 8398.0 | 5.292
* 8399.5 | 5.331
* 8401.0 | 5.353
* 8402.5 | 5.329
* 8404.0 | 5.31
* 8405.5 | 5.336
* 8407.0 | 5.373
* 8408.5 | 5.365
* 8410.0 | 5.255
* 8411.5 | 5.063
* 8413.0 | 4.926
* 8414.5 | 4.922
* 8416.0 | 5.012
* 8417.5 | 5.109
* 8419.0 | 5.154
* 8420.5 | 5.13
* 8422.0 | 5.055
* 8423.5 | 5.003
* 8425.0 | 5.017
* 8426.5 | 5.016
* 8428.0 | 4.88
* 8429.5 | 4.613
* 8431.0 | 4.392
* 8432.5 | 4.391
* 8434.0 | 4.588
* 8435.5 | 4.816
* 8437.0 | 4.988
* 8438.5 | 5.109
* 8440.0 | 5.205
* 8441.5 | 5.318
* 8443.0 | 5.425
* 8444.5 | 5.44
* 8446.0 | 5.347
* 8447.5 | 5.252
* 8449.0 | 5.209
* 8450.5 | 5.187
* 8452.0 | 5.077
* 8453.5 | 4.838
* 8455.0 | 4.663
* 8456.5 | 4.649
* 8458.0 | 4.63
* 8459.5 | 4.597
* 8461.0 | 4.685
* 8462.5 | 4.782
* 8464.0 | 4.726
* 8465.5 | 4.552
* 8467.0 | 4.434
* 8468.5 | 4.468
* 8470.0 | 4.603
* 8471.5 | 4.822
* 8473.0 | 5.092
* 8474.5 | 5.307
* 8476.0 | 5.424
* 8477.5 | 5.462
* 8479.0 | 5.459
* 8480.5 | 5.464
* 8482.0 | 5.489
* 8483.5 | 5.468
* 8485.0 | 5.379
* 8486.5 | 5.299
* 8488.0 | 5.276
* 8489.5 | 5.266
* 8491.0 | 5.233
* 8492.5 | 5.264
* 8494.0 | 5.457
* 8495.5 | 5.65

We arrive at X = 3.0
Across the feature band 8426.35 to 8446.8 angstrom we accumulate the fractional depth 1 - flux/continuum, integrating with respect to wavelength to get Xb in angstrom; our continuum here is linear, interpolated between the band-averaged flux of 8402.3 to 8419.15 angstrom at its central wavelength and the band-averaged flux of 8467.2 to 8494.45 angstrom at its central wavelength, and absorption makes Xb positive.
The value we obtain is 0.9 angstrom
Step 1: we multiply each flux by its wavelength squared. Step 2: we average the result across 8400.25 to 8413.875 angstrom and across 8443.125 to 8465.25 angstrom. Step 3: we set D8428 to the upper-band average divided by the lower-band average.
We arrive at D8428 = 1.0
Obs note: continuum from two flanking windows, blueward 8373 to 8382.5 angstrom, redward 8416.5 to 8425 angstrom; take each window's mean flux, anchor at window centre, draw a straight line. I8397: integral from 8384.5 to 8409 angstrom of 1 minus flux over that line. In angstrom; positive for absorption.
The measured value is -0.6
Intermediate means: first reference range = 5.37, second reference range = 5.08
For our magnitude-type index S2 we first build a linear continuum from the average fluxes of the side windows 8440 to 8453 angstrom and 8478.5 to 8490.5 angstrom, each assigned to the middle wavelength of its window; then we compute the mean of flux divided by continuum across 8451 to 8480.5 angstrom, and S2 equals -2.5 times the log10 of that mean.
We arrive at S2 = 0.10 mag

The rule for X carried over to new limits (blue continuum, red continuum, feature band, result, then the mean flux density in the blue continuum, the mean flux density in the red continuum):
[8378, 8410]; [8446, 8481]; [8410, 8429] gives 0.59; 5.34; 4.93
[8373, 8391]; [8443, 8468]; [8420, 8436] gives 0.93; 5.45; 4.89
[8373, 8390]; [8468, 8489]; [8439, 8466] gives 1.56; 5.45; 5.22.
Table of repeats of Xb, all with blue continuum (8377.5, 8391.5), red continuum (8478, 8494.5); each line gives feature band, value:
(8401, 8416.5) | 0.52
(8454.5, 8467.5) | 1.78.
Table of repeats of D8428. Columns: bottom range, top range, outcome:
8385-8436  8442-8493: 1.00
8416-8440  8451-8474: 0.97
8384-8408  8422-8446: 0.93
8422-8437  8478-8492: 1.14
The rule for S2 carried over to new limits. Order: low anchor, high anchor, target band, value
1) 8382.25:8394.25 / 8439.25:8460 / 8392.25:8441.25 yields 0.04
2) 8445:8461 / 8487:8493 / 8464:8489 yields 0.01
